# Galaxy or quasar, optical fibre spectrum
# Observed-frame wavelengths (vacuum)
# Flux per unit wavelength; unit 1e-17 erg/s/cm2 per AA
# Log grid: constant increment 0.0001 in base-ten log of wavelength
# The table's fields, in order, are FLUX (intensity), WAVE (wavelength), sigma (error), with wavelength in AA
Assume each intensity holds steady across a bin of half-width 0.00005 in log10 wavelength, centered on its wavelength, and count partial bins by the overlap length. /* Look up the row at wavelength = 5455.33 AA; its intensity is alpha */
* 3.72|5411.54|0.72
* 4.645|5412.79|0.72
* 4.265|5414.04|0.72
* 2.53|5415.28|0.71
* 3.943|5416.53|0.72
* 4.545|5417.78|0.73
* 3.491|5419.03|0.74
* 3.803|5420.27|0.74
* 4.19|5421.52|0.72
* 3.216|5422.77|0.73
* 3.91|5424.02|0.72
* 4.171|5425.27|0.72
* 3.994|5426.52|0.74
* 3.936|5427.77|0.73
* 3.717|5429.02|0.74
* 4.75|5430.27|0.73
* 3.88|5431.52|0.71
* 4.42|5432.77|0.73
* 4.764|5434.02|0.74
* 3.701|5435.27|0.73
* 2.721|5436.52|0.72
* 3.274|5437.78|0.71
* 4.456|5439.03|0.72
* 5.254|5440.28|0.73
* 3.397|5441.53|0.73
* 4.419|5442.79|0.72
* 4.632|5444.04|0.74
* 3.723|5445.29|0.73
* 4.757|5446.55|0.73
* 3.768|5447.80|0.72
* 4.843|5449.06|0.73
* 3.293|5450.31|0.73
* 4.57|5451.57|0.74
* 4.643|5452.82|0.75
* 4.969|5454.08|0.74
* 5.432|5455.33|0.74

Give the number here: 5.432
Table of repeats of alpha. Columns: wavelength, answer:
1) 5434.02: 4.764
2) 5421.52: 4.19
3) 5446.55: 4.757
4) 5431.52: 3.88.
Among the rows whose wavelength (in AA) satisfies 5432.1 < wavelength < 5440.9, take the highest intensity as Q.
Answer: 5.254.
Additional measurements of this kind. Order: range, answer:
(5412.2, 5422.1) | 4.645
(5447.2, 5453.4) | 4.843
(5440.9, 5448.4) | 4.757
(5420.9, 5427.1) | 4.19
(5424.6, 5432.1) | 4.75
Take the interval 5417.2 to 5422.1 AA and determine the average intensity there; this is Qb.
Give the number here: 4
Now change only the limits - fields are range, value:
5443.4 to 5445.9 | 4.19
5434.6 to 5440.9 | 3.89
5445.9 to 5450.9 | 4.17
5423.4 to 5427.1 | 4.02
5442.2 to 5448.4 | 4.26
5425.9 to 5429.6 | 3.88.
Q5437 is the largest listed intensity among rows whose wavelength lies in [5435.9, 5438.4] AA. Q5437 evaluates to 3.274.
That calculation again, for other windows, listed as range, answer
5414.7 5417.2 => 3.943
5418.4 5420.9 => 3.803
